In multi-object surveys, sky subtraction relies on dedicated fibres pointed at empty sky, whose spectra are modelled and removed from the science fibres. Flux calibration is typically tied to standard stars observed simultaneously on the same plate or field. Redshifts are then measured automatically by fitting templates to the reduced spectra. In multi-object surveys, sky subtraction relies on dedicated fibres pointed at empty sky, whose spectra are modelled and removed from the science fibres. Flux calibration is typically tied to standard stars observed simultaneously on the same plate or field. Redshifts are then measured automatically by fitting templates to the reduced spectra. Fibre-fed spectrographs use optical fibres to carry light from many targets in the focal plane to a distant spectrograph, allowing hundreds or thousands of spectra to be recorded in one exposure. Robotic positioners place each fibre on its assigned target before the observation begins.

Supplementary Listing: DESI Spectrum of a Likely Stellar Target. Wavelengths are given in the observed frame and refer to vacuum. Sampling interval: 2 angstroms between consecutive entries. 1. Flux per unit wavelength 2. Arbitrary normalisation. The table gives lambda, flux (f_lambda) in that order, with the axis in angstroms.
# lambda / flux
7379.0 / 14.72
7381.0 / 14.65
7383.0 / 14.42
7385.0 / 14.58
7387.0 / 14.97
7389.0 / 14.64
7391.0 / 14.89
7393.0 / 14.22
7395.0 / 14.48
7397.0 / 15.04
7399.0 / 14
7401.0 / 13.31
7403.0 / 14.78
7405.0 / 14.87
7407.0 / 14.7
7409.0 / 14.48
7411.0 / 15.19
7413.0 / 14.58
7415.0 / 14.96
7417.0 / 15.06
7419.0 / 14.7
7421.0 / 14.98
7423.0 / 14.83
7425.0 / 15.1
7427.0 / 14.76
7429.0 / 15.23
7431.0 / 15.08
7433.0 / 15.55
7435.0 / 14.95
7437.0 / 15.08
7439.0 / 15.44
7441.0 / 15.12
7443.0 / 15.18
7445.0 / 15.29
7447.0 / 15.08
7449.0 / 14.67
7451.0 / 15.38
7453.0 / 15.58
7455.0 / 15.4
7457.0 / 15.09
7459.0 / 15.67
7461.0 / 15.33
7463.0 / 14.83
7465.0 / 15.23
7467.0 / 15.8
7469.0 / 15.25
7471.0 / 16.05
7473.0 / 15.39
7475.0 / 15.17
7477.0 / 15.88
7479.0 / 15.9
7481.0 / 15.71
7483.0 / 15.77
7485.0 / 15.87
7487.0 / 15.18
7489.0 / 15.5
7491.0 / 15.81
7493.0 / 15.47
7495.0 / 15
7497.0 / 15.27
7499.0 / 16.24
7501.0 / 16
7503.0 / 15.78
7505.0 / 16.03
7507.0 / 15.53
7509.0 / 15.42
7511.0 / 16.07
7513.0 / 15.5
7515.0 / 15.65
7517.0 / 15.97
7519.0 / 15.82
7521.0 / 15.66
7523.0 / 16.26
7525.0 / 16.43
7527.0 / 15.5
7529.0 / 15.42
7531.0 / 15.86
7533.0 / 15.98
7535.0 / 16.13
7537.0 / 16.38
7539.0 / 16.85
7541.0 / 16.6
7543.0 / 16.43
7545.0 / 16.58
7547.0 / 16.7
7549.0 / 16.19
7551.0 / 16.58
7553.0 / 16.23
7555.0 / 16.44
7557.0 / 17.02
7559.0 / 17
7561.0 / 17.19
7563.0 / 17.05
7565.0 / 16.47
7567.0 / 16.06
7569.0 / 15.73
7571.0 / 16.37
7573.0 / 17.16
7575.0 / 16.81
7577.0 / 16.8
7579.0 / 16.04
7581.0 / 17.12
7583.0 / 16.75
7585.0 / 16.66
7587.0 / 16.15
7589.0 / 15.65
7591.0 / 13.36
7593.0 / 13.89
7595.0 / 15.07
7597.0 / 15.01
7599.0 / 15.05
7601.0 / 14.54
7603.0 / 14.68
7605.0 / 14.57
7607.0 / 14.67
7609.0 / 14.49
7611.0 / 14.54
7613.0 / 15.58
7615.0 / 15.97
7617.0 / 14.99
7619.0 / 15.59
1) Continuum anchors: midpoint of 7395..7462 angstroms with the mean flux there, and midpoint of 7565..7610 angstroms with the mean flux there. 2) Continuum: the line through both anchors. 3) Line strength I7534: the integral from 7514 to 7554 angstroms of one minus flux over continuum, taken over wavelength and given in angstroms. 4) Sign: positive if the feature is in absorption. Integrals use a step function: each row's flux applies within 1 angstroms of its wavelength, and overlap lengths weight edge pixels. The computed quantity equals -2.0 angstroms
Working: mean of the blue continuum 15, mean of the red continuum 15.6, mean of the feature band 16.2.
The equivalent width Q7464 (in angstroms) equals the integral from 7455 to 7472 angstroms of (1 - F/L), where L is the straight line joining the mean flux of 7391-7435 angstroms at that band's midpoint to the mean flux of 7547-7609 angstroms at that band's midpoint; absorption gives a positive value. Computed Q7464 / -0.3 angstroms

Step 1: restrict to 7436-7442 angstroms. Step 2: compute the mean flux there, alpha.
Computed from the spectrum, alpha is 15.2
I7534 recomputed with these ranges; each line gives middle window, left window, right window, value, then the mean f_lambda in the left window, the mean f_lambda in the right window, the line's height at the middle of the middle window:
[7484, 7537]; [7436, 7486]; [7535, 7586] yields 0.81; 15.4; 16.6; 16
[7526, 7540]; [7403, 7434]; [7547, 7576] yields 0.21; 14.9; 16.6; 16.3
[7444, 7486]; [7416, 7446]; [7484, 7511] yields -0.20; 15.1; 15.6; 15.4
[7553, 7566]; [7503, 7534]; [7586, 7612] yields -1.32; 15.8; 14.7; 15.3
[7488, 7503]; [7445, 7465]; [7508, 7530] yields -0.04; 15.2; 15.8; 15.6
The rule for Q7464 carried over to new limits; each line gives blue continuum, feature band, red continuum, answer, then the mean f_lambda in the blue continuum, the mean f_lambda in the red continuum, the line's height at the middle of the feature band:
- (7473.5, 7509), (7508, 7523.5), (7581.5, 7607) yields -0.3 angstroms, 15.6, 15.1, 15.5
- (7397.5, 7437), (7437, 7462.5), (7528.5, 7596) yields -0.2 angstroms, 14.8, 16.3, 15.1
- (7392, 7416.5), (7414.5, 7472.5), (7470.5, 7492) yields -0.3 angstroms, 14.6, 15.6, 15.1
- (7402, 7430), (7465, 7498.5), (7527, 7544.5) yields 0.1 angstroms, 14.9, 16.2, 15.6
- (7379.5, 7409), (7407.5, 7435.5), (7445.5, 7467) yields -0.2 angstroms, 14.5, 15.3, 14.9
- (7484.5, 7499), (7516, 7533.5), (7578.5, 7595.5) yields -0.4 angstroms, 15.5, 15.6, 15.5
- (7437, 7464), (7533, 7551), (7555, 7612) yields -1.0 angstroms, 15.2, 15.8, 15.6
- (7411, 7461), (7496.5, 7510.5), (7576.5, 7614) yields -0.5 angstroms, 15.1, 15.3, 15.2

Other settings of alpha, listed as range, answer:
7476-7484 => 15.8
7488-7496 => 15.4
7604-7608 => 14.6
